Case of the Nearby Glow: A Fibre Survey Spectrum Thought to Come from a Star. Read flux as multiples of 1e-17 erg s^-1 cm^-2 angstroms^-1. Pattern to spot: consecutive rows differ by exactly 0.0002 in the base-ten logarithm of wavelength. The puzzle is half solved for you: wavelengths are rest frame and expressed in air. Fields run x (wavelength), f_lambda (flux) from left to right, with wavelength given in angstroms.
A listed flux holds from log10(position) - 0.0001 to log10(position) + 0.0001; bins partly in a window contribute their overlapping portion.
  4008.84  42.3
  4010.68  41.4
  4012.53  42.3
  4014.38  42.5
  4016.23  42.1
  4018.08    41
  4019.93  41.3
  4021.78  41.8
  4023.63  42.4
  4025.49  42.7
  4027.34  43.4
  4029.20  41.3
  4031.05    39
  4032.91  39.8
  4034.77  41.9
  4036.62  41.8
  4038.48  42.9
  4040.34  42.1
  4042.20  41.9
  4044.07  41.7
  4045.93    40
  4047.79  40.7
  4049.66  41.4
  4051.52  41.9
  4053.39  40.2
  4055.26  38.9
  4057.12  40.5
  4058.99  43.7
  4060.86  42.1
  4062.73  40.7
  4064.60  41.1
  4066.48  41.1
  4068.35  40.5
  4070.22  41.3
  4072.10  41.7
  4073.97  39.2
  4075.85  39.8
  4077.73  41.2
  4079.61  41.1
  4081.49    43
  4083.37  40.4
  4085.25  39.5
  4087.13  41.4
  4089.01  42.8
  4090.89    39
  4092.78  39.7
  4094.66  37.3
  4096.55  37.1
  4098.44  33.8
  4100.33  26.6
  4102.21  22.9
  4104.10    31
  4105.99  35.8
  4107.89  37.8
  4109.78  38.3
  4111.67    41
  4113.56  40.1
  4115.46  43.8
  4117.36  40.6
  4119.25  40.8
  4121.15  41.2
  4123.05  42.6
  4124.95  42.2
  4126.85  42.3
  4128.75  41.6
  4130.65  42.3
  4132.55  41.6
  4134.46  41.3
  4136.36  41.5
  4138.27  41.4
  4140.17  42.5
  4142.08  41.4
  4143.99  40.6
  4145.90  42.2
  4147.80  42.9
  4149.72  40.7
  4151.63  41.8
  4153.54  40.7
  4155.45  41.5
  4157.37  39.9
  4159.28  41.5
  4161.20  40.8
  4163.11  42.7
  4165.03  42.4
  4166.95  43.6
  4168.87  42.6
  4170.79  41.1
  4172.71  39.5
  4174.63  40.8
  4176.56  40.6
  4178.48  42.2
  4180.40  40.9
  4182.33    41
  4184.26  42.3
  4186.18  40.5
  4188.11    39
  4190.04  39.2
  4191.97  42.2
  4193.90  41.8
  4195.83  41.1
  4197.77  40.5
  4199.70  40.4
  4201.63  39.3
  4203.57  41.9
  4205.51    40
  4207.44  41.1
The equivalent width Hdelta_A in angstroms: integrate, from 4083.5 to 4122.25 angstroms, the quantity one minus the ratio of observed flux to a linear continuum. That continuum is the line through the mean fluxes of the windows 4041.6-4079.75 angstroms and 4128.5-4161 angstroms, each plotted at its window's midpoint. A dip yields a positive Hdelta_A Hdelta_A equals 3.4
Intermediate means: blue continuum 41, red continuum 41.5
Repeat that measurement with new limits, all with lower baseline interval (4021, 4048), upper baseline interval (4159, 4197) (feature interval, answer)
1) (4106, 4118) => 0.4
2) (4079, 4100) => 1.2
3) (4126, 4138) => -0.1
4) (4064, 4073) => 0.1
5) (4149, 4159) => 0.1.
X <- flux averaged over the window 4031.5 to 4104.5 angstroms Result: 39.6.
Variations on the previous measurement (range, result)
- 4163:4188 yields 41.4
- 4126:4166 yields 41.6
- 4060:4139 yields 39.5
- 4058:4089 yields 41.2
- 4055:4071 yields 41.2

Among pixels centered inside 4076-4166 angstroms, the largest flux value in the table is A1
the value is 43.8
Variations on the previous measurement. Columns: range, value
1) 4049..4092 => 43.7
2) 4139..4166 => 42.9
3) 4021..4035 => 43.4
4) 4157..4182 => 43.6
